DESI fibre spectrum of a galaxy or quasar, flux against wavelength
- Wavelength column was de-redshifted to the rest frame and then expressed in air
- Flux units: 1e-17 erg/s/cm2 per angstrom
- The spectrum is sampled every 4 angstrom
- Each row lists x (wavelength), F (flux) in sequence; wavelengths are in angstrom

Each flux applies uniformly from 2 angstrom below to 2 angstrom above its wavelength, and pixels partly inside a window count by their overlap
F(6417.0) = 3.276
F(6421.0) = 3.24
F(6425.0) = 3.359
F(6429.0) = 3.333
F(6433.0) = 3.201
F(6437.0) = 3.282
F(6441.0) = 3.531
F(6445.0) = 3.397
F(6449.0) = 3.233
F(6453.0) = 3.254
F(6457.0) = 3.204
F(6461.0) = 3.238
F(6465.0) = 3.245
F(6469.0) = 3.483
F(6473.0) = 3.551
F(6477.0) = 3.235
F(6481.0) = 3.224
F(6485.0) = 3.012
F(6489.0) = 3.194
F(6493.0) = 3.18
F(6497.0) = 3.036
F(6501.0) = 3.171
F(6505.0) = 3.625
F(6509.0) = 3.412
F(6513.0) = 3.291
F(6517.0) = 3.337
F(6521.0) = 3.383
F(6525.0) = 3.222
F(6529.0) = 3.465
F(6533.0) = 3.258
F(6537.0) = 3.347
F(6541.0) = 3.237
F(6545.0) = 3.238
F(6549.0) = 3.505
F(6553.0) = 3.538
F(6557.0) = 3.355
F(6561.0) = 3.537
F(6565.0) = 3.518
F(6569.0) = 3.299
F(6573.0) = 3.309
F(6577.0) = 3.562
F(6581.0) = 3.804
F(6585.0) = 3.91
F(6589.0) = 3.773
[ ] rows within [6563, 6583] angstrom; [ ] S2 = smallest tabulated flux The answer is 3.299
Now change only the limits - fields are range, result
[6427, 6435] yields 3.201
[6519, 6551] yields 3.222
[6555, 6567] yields 3.355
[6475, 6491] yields 3.012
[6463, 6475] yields 3.245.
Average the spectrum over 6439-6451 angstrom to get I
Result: 3.39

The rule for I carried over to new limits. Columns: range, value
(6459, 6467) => 3.24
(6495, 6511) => 3.31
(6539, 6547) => 3.24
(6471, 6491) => 3.24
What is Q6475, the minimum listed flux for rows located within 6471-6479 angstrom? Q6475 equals 3.235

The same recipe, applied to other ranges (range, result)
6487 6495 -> 3.18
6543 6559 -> 3.238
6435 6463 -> 3.204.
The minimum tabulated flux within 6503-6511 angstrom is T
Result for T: 3.412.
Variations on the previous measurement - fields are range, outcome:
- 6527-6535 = 3.258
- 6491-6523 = 3.036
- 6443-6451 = 3.233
